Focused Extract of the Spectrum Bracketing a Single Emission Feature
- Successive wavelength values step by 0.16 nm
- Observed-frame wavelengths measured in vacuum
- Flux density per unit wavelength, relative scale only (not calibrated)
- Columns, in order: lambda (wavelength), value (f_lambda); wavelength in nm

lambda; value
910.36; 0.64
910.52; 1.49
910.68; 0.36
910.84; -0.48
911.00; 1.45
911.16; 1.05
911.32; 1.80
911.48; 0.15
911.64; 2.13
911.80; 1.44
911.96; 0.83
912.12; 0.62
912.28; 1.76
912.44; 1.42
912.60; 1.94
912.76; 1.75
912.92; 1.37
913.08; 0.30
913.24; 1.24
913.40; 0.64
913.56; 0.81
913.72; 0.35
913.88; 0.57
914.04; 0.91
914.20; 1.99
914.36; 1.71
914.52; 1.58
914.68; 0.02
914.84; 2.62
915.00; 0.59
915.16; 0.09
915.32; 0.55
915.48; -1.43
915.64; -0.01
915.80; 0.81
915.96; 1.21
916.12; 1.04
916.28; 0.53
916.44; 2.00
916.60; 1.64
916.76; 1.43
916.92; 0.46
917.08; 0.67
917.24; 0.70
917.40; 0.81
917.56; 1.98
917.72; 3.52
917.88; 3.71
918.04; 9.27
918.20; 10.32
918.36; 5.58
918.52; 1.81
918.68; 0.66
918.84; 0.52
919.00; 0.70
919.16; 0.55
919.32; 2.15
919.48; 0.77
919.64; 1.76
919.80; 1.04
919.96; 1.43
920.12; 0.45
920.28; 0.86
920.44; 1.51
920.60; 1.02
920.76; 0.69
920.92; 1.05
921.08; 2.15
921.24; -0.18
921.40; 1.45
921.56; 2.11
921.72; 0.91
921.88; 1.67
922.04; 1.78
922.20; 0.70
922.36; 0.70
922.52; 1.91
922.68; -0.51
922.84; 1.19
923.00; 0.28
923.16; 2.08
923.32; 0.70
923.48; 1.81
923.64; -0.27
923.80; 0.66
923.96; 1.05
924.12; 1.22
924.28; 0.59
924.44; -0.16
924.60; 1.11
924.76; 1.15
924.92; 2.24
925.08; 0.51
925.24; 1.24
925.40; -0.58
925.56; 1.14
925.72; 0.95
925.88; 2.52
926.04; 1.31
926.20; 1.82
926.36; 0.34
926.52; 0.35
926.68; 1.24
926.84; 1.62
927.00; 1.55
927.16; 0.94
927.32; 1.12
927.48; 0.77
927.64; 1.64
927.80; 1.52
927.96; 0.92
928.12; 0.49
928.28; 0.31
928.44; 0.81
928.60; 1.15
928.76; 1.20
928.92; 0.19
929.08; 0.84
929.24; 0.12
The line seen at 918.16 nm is H-beta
